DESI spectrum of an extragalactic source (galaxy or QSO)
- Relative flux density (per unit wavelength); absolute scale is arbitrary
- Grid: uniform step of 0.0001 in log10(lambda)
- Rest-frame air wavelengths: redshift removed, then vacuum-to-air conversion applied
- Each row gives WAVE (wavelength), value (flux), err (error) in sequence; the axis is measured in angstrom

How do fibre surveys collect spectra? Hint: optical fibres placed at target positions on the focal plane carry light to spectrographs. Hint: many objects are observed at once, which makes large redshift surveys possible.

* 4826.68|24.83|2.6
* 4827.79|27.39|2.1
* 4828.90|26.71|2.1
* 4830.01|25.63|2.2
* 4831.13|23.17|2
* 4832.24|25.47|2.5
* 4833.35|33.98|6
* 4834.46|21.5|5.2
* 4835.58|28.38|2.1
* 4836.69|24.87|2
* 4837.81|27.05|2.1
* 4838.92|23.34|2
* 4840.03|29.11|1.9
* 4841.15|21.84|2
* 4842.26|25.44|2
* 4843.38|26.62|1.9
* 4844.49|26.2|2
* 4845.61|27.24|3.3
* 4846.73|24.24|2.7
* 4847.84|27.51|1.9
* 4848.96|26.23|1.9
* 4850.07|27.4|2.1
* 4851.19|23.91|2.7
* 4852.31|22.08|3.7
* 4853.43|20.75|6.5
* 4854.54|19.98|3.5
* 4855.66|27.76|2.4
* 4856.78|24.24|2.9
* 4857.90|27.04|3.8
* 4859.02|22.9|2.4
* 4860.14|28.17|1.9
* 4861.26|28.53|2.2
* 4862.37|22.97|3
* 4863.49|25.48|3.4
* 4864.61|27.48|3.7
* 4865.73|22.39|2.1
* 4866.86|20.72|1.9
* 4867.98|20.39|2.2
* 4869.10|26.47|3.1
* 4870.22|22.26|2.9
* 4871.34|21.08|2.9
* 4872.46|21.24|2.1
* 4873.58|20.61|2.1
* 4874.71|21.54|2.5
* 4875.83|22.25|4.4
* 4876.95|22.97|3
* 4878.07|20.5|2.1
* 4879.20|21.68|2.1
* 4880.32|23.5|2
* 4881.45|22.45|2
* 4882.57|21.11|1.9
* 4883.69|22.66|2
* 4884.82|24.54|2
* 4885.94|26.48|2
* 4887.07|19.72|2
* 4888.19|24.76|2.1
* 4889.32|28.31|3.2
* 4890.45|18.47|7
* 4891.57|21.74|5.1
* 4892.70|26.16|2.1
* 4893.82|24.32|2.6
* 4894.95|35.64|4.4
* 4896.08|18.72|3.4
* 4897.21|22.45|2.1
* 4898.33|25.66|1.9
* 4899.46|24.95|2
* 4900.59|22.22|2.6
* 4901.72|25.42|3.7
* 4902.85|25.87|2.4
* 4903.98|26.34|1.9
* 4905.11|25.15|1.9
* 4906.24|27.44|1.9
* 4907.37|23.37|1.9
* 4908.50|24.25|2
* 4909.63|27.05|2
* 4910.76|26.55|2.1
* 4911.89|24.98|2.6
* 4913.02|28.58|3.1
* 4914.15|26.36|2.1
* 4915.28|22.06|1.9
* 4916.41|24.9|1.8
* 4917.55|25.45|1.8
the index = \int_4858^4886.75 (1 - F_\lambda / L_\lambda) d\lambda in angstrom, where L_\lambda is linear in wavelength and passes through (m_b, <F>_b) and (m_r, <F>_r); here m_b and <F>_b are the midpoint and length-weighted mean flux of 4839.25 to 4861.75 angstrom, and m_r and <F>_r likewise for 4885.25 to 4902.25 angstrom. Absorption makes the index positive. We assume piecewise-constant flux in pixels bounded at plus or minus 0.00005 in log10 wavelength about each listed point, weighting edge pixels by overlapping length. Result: 1.8 angstrom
